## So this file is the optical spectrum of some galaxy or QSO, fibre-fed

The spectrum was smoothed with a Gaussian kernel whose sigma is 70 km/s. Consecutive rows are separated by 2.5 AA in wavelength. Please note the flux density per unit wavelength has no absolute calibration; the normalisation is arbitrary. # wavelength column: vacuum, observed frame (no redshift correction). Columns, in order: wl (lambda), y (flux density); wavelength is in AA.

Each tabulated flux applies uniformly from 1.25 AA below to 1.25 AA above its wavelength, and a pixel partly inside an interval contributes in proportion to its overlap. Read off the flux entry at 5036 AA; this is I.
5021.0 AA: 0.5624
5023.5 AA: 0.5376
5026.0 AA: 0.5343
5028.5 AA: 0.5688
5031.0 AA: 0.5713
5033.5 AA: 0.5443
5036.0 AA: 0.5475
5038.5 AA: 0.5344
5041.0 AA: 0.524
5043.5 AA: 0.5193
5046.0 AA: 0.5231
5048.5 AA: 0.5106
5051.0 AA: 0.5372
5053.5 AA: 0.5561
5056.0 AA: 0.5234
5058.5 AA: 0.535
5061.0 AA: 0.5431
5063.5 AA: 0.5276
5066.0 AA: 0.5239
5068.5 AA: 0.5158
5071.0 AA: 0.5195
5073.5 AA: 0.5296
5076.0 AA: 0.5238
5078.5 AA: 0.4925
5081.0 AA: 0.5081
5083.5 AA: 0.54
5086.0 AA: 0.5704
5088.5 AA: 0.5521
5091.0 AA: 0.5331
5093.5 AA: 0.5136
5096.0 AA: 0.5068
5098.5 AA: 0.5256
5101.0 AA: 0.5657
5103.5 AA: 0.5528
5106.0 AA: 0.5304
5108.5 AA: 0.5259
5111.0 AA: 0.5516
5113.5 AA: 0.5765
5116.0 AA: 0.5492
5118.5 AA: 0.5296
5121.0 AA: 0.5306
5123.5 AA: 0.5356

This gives 0.5475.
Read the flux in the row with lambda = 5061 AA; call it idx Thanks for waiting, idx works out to 0.5431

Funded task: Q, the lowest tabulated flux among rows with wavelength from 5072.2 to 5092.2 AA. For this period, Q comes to 0.4925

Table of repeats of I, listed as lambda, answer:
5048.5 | 0.5106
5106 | 0.5304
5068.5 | 0.5158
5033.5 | 0.5443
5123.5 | 0.5356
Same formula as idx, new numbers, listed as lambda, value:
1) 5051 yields 0.5372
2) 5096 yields 0.5068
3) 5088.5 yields 0.5521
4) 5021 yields 0.5624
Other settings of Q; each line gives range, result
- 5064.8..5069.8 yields 0.5158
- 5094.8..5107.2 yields 0.5068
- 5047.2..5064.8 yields 0.5106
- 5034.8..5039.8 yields 0.5344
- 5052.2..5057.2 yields 0.5234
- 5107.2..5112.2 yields 0.5259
